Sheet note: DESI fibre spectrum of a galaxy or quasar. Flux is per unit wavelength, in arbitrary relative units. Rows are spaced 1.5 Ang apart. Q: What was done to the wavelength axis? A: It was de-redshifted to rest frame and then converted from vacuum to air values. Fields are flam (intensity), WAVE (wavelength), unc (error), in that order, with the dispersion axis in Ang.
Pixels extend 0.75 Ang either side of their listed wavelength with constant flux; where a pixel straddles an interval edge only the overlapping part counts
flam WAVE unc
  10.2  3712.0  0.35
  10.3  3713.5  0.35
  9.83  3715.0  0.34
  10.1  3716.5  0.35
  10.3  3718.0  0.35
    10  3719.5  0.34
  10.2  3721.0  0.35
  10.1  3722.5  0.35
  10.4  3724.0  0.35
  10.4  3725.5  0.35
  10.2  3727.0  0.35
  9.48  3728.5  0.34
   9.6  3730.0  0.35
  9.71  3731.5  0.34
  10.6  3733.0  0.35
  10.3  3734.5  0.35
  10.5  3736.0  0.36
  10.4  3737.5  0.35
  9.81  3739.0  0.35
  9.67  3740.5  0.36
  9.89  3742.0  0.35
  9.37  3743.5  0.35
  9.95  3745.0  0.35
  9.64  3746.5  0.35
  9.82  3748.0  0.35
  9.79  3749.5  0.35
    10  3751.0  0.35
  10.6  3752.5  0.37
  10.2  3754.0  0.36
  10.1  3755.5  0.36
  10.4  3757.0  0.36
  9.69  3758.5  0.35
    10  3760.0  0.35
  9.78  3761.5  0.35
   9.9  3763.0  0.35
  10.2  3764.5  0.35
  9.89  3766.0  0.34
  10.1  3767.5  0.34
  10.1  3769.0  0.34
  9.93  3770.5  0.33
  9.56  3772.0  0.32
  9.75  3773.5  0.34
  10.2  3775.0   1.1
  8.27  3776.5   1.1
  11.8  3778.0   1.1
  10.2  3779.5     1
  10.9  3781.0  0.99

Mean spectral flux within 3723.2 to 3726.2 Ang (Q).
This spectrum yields 10.4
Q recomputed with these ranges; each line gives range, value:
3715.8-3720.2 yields 10.1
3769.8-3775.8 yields 9.85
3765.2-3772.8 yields 9.92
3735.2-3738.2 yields 10.4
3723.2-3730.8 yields 10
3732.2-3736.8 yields 10.5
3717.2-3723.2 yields 10.2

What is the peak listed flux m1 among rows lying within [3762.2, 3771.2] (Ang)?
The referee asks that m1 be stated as 10.2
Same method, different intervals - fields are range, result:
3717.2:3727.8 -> 10.4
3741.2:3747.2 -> 9.95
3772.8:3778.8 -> 11.8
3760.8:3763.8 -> 9.9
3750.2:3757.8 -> 10.6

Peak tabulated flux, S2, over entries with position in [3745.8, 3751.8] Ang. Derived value 10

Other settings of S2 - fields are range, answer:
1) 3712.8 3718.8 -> 10.3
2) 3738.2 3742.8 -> 9.89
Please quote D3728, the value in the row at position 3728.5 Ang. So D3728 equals 9.48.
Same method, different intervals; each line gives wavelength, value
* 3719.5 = 10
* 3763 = 9.9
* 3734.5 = 10.3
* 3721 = 10.2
